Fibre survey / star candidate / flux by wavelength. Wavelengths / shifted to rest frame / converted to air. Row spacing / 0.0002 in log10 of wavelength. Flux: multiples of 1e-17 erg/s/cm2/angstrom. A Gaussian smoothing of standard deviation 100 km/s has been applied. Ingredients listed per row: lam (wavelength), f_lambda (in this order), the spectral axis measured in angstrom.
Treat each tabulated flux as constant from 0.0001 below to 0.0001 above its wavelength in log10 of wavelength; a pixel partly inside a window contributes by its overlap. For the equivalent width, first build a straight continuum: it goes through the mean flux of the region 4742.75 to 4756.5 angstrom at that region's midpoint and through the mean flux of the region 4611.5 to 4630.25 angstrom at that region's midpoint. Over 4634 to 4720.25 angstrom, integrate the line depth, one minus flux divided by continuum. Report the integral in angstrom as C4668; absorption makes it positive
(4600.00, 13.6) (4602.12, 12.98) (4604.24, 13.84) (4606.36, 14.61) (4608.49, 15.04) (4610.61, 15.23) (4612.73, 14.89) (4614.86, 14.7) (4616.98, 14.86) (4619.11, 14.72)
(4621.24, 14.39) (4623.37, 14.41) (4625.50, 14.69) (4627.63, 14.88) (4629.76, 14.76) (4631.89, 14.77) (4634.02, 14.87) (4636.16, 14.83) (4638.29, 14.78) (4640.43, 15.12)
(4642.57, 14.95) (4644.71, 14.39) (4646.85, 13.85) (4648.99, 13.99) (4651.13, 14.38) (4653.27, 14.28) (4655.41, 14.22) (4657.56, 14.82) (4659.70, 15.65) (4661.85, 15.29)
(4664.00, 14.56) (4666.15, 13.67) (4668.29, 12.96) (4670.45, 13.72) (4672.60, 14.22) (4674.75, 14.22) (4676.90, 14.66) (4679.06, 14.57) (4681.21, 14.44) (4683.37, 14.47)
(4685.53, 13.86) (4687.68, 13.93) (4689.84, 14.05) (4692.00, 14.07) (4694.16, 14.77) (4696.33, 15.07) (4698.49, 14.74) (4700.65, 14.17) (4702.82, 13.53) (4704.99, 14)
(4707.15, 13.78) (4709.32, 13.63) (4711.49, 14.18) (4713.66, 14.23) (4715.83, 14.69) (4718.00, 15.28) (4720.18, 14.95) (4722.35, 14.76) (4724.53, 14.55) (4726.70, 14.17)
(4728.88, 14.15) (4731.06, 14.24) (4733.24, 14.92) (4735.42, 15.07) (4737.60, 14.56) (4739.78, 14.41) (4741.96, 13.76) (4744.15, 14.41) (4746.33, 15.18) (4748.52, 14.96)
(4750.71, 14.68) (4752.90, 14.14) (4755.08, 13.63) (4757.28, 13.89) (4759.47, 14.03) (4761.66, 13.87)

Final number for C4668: 1.32 angstrom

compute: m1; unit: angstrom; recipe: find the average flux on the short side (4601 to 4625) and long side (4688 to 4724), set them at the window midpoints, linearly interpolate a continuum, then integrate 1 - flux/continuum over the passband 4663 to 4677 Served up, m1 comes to 0.45 angstrom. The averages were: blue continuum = 14.5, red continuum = 14.4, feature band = 14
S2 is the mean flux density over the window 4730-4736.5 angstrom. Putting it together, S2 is 14.7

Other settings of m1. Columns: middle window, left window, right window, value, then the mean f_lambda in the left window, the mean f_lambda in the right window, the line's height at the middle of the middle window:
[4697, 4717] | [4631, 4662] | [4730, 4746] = 0.6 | 14.7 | 14.5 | 14.6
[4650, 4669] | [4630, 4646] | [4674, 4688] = 0.1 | 14.8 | 14.3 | 14.6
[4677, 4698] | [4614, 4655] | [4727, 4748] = 0.3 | 14.6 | 14.5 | 14.6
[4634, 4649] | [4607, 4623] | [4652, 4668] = 0.0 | 14.8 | 14.6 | 14.7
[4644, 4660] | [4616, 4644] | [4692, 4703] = 0.3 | 14.8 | 14.5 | 14.7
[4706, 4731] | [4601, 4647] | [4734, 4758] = 0.2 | 14.6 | 14.4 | 14.5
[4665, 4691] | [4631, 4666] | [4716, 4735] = 1.0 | 14.6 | 14.6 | 14.6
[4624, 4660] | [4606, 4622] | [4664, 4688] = -0.4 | 14.8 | 14.1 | 14.5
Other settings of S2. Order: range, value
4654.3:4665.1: 14.9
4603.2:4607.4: 14.2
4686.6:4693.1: 14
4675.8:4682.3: 14.6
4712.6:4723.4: 14.8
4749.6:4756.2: 14.1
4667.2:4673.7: 13.6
